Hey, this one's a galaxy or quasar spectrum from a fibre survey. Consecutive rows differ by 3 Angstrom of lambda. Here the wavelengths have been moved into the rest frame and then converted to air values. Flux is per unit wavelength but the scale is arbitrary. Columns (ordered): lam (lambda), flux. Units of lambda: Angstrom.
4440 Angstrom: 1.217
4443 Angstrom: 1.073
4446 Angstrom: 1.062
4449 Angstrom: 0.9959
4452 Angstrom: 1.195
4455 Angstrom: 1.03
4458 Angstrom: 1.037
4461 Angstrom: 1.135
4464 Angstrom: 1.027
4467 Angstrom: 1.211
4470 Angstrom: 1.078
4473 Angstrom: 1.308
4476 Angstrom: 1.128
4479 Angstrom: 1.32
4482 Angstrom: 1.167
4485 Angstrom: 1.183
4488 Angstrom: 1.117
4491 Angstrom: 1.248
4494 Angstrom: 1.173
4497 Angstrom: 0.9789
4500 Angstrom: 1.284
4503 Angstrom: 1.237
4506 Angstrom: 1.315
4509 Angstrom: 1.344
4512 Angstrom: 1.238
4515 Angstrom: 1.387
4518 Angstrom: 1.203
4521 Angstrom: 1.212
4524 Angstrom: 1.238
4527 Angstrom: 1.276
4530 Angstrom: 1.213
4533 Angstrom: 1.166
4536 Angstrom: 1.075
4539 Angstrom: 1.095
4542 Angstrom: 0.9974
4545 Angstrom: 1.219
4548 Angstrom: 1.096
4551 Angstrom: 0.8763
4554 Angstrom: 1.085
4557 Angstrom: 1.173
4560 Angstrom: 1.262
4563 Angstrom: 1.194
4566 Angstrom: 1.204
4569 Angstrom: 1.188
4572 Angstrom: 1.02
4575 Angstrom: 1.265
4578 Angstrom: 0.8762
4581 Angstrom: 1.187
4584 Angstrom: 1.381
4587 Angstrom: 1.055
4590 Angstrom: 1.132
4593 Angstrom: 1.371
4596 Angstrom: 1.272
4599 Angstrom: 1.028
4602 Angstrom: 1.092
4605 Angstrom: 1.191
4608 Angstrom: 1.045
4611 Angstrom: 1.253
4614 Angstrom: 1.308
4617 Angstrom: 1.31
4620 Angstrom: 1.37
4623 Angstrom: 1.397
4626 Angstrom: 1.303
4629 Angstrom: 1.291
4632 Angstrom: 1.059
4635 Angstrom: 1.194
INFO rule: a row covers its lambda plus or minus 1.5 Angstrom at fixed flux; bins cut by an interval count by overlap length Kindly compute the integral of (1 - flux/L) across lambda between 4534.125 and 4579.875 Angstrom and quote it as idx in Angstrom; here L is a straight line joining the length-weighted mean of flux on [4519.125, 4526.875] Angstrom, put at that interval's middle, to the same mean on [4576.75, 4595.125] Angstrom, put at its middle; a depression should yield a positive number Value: 3.5 Angstrom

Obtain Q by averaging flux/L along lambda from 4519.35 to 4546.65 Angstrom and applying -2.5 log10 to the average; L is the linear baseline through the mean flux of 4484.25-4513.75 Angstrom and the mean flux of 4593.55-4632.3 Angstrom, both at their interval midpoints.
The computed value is 0.05 mag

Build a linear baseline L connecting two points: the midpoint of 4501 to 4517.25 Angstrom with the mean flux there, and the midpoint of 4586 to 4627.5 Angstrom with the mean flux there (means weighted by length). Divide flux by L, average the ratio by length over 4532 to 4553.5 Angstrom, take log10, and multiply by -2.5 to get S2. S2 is 0.186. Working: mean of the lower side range 1.3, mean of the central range 1.07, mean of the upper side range 1.23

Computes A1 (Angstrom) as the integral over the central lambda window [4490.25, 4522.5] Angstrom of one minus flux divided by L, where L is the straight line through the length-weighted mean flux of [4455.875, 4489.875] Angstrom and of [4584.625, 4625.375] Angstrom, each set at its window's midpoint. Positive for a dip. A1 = -1.8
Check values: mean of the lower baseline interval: 1.15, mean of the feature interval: 1.24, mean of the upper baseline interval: 1.22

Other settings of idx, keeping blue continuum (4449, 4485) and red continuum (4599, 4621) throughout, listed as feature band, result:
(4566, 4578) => 0.6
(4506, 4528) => -2.0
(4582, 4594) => -0.3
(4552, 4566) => 0.2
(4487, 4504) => -0.2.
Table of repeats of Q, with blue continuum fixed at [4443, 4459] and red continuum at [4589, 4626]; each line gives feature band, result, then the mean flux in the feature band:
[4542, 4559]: 0.08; 1.09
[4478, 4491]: -0.09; 1.2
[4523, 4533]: -0.07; 1.23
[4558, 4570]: -0.02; 1.21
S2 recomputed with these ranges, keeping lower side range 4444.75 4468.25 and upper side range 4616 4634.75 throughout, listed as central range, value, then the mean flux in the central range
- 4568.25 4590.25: 0.084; 1.14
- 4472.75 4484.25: -0.101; 1.22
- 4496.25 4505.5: -0.056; 1.2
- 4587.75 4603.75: 0.066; 1.17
